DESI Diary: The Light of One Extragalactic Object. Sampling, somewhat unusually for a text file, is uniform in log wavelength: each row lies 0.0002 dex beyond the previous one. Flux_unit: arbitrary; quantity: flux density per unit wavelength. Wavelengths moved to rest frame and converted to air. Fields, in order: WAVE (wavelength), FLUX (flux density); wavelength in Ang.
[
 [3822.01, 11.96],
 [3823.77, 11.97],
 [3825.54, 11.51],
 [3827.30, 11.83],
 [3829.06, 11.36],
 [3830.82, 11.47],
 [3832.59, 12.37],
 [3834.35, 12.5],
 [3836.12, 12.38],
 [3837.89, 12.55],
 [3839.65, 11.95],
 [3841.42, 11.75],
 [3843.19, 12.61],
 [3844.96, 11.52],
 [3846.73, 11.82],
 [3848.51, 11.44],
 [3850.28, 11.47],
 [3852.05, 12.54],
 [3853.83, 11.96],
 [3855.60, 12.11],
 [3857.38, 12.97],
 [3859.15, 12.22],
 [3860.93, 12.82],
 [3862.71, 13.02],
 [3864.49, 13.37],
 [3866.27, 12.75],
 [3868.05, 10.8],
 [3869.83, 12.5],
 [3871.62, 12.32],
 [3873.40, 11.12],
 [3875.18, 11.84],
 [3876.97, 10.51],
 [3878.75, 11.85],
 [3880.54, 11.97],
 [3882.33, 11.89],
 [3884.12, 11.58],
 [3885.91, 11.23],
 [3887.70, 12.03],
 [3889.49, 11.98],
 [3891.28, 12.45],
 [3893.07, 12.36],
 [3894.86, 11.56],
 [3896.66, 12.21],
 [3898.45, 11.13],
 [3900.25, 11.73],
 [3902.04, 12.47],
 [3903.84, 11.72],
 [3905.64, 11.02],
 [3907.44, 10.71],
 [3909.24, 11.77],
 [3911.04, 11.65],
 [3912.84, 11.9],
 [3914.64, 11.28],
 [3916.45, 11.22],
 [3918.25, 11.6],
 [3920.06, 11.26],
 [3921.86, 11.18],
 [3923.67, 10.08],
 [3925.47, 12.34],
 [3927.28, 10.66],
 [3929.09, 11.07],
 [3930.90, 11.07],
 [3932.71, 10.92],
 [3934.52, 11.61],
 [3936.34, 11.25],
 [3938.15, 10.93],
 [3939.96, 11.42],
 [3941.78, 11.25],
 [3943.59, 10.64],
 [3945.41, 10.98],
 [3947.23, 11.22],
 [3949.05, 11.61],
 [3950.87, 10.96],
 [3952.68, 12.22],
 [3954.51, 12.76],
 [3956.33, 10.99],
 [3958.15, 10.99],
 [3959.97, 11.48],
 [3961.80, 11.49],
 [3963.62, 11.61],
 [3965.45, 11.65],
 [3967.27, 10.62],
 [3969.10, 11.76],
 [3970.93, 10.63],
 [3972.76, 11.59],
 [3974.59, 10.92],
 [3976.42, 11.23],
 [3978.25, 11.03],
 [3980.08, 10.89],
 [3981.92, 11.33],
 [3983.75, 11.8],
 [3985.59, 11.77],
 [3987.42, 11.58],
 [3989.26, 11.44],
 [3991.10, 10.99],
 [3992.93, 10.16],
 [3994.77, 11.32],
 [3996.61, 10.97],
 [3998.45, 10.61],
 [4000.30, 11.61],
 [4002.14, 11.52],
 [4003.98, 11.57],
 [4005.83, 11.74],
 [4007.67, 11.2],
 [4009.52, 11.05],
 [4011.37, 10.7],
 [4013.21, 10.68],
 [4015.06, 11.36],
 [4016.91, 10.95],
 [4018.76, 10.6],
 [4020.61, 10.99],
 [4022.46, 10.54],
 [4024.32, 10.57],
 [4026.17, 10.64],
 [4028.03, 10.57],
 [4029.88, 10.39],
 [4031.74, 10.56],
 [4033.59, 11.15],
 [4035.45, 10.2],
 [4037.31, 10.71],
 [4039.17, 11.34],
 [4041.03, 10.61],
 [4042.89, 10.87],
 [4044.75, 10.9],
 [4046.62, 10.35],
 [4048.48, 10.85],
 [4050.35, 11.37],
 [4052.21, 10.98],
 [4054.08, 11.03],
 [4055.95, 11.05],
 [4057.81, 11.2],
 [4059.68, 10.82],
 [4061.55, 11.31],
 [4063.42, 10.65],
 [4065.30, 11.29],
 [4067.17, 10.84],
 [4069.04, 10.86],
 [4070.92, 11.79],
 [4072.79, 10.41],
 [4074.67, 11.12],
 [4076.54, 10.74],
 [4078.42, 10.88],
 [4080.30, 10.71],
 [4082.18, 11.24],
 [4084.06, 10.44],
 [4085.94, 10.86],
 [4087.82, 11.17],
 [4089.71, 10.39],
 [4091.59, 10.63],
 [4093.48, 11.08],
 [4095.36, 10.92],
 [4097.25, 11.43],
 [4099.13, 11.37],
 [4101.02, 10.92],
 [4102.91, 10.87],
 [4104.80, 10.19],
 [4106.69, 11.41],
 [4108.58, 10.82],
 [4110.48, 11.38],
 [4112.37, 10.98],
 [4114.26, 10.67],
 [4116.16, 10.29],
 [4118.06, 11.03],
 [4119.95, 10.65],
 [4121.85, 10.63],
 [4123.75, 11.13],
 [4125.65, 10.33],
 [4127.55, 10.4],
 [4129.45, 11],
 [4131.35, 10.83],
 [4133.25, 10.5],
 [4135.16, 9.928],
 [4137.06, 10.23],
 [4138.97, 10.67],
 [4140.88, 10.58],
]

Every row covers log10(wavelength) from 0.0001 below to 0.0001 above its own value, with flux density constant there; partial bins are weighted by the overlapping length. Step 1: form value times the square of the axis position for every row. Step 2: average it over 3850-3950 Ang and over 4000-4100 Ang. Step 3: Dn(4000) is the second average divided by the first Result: 1.0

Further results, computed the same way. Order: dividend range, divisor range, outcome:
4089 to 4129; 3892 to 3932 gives 1.04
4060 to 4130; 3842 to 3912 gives 1.02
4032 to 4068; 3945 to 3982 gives 1.01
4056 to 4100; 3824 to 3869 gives 1.02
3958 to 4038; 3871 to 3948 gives 1.01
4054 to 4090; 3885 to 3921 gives 1.02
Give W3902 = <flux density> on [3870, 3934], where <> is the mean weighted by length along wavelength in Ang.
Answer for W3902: 11.5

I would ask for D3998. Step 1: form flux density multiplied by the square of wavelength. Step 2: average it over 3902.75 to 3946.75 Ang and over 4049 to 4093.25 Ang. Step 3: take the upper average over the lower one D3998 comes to 1.05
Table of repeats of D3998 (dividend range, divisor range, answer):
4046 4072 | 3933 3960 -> 1.03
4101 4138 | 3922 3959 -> 1.04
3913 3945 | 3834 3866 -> 0.95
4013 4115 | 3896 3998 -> 1.02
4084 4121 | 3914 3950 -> 1.06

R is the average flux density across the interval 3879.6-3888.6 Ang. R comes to 11.7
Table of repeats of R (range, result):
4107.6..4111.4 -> 11.1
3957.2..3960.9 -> 11.2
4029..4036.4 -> 10.6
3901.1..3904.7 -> 12.1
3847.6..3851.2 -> 11.5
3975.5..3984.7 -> 11.3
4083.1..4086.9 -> 10.7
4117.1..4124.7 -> 10.9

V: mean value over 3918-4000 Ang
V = 11.2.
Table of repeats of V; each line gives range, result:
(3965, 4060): 11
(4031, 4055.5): 10.8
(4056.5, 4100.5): 11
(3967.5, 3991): 11.3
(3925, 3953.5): 11.2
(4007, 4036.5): 10.8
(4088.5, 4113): 11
